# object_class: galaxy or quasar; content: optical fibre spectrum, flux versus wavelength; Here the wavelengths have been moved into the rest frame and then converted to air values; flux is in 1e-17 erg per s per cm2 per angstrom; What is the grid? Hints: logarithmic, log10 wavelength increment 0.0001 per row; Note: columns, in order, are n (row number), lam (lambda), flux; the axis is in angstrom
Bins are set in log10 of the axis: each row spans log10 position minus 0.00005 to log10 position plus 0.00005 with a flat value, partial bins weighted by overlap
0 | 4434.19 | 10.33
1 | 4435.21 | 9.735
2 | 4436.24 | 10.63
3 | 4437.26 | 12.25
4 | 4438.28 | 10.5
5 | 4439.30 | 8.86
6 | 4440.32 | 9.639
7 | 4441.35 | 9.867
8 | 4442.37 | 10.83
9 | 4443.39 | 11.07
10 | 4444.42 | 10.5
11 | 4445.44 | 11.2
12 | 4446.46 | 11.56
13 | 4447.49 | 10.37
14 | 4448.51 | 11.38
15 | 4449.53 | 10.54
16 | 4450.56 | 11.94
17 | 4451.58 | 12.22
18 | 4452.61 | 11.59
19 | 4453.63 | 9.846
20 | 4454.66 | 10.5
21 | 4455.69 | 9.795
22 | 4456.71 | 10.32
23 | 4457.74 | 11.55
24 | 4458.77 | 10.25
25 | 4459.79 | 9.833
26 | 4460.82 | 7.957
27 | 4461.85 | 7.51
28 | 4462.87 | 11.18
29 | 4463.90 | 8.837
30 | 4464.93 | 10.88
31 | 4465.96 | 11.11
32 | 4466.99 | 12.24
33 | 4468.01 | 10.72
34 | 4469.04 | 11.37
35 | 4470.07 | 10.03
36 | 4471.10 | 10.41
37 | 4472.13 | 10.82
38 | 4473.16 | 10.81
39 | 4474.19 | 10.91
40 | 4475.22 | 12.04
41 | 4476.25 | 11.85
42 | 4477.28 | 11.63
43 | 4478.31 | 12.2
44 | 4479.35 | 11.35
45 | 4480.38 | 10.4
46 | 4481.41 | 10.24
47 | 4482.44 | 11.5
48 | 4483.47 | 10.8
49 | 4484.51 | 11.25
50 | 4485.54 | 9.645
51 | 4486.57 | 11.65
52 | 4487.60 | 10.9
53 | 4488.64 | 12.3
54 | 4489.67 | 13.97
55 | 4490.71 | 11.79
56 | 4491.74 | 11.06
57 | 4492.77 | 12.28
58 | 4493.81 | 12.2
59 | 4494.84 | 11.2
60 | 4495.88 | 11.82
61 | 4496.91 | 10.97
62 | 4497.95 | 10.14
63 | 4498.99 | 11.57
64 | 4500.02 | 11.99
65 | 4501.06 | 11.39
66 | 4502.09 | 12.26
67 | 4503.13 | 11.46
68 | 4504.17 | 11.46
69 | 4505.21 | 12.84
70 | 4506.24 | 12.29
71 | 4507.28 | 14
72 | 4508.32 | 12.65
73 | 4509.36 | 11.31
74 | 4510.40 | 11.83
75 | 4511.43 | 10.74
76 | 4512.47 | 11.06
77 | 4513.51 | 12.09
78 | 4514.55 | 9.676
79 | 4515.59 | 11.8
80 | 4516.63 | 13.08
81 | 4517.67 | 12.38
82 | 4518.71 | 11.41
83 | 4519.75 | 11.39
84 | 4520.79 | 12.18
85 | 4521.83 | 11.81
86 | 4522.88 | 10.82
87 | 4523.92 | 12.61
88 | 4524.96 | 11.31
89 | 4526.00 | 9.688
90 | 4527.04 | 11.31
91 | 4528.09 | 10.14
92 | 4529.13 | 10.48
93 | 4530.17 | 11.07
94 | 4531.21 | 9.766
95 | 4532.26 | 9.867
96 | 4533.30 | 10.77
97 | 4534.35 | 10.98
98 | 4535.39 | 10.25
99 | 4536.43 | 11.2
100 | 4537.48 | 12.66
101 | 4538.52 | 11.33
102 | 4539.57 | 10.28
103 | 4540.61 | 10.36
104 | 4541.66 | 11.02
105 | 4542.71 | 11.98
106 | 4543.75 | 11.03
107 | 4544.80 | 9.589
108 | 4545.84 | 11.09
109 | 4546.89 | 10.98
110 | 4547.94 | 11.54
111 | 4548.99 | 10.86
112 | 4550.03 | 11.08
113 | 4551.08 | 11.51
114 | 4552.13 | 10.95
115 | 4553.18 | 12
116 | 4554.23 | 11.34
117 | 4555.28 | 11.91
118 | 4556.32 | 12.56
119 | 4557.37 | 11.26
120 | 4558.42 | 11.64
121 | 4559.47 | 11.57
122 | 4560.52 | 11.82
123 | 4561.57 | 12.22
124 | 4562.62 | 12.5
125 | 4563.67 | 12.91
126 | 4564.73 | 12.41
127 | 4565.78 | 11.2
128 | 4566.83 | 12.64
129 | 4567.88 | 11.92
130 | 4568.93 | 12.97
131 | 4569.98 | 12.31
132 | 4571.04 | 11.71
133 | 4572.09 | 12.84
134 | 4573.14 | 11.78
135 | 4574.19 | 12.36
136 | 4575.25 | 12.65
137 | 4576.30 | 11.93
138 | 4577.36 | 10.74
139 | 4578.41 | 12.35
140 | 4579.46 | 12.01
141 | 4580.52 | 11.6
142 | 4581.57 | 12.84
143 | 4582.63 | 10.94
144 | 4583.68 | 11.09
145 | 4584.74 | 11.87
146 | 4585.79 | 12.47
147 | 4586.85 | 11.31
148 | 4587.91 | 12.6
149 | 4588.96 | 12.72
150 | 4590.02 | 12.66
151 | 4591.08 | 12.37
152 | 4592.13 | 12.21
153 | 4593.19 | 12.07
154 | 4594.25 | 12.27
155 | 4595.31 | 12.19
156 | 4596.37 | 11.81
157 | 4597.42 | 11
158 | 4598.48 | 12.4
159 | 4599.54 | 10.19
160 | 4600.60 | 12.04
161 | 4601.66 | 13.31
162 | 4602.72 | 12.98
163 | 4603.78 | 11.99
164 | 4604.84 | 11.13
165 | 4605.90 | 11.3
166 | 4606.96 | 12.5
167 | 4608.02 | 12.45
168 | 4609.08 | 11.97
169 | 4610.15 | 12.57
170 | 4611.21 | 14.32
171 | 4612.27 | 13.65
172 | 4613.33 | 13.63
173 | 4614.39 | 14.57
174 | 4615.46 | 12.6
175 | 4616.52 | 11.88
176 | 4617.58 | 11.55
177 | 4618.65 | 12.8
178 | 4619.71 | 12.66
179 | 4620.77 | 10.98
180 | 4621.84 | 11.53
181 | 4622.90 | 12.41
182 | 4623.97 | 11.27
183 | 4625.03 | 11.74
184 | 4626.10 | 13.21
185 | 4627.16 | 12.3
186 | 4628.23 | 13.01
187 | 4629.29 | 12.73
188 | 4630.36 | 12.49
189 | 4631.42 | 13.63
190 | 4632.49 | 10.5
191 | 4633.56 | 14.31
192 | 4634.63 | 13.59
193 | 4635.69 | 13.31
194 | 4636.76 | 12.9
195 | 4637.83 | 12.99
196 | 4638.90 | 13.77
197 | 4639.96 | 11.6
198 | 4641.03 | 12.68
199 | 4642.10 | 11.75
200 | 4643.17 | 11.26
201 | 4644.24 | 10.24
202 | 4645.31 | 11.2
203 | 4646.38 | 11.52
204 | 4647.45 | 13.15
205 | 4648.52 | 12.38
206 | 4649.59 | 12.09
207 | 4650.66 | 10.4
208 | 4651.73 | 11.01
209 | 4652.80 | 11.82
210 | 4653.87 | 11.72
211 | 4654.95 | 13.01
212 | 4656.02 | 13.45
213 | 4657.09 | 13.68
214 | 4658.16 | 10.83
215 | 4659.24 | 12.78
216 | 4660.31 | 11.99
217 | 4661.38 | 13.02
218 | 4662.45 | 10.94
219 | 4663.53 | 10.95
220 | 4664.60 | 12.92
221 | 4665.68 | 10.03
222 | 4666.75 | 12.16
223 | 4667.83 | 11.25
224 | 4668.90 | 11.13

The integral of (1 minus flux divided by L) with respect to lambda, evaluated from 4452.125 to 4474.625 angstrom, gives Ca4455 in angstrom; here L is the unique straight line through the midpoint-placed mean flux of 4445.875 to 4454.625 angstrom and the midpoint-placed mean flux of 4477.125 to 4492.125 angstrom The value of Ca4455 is 1.7 angstrom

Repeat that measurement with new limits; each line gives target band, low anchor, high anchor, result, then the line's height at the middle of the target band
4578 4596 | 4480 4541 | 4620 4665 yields -0.33 angstrom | 11.9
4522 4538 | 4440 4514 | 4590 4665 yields 0.91 angstrom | 11.5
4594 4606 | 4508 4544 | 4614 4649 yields 0.12 angstrom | 12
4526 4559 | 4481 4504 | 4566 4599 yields 2.17 angstrom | 11.8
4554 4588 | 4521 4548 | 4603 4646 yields -1.41 angstrom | 11.5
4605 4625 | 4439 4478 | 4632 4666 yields -0.96 angstrom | 11.9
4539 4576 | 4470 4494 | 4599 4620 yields 1.08 angstrom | 12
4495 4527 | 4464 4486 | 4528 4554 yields -2.00 angstrom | 11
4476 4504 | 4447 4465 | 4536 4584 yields -1.77 angstrom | 10.8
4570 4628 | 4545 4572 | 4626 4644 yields 0.24 angstrom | 12.2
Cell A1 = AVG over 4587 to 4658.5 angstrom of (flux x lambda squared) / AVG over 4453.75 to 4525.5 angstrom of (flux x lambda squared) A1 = 1.2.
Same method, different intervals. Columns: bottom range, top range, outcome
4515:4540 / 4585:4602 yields 1.11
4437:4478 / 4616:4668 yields 1.24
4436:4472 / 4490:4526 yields 1.14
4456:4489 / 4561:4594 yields 1.18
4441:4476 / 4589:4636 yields 1.25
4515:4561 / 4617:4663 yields 1.14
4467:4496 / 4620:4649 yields 1.16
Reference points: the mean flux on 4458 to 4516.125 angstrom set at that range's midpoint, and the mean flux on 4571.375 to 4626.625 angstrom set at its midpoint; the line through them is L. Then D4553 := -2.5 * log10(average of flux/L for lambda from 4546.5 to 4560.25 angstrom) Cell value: 0.029 mag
